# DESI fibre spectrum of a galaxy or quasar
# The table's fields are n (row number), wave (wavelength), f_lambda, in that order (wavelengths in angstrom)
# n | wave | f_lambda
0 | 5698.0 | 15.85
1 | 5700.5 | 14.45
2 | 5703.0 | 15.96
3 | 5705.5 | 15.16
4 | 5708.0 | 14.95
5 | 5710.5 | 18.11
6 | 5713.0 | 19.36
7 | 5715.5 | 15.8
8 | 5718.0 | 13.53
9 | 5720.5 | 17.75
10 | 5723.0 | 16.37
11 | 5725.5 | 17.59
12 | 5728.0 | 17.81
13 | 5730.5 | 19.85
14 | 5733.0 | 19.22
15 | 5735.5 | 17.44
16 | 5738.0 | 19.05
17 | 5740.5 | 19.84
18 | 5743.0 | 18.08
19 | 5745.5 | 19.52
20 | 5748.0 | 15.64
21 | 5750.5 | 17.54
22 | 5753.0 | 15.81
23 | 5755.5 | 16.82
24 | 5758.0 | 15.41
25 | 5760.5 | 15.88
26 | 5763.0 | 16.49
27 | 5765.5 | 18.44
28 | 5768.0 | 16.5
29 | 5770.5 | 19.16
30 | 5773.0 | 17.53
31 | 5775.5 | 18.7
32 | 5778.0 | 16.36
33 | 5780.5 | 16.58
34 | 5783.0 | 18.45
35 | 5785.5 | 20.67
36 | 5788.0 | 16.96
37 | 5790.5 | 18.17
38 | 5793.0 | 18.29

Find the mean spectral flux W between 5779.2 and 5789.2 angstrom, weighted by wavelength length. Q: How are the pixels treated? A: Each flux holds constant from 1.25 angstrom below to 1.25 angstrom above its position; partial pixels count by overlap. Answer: 18.2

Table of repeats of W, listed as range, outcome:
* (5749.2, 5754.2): 16.7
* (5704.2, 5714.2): 16.9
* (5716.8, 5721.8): 15.7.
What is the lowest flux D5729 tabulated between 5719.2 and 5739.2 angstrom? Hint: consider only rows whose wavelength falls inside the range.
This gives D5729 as 16.37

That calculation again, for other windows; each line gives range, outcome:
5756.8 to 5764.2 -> 15.41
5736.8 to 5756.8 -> 15.64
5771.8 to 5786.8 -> 16.36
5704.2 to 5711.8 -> 14.95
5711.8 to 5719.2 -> 13.53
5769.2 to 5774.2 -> 17.53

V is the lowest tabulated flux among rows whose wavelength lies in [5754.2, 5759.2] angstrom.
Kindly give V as 15.41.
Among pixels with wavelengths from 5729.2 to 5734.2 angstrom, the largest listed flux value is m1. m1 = 19.85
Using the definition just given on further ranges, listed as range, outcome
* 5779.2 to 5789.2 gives 20.67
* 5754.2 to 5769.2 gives 18.44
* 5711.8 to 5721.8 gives 19.36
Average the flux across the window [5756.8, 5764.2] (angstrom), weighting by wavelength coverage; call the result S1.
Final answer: 15.9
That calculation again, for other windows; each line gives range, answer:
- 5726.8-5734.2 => 19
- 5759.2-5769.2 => 16.8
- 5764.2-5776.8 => 18.1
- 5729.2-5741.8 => 19.1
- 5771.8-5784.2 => 17.5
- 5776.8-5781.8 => 16.5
